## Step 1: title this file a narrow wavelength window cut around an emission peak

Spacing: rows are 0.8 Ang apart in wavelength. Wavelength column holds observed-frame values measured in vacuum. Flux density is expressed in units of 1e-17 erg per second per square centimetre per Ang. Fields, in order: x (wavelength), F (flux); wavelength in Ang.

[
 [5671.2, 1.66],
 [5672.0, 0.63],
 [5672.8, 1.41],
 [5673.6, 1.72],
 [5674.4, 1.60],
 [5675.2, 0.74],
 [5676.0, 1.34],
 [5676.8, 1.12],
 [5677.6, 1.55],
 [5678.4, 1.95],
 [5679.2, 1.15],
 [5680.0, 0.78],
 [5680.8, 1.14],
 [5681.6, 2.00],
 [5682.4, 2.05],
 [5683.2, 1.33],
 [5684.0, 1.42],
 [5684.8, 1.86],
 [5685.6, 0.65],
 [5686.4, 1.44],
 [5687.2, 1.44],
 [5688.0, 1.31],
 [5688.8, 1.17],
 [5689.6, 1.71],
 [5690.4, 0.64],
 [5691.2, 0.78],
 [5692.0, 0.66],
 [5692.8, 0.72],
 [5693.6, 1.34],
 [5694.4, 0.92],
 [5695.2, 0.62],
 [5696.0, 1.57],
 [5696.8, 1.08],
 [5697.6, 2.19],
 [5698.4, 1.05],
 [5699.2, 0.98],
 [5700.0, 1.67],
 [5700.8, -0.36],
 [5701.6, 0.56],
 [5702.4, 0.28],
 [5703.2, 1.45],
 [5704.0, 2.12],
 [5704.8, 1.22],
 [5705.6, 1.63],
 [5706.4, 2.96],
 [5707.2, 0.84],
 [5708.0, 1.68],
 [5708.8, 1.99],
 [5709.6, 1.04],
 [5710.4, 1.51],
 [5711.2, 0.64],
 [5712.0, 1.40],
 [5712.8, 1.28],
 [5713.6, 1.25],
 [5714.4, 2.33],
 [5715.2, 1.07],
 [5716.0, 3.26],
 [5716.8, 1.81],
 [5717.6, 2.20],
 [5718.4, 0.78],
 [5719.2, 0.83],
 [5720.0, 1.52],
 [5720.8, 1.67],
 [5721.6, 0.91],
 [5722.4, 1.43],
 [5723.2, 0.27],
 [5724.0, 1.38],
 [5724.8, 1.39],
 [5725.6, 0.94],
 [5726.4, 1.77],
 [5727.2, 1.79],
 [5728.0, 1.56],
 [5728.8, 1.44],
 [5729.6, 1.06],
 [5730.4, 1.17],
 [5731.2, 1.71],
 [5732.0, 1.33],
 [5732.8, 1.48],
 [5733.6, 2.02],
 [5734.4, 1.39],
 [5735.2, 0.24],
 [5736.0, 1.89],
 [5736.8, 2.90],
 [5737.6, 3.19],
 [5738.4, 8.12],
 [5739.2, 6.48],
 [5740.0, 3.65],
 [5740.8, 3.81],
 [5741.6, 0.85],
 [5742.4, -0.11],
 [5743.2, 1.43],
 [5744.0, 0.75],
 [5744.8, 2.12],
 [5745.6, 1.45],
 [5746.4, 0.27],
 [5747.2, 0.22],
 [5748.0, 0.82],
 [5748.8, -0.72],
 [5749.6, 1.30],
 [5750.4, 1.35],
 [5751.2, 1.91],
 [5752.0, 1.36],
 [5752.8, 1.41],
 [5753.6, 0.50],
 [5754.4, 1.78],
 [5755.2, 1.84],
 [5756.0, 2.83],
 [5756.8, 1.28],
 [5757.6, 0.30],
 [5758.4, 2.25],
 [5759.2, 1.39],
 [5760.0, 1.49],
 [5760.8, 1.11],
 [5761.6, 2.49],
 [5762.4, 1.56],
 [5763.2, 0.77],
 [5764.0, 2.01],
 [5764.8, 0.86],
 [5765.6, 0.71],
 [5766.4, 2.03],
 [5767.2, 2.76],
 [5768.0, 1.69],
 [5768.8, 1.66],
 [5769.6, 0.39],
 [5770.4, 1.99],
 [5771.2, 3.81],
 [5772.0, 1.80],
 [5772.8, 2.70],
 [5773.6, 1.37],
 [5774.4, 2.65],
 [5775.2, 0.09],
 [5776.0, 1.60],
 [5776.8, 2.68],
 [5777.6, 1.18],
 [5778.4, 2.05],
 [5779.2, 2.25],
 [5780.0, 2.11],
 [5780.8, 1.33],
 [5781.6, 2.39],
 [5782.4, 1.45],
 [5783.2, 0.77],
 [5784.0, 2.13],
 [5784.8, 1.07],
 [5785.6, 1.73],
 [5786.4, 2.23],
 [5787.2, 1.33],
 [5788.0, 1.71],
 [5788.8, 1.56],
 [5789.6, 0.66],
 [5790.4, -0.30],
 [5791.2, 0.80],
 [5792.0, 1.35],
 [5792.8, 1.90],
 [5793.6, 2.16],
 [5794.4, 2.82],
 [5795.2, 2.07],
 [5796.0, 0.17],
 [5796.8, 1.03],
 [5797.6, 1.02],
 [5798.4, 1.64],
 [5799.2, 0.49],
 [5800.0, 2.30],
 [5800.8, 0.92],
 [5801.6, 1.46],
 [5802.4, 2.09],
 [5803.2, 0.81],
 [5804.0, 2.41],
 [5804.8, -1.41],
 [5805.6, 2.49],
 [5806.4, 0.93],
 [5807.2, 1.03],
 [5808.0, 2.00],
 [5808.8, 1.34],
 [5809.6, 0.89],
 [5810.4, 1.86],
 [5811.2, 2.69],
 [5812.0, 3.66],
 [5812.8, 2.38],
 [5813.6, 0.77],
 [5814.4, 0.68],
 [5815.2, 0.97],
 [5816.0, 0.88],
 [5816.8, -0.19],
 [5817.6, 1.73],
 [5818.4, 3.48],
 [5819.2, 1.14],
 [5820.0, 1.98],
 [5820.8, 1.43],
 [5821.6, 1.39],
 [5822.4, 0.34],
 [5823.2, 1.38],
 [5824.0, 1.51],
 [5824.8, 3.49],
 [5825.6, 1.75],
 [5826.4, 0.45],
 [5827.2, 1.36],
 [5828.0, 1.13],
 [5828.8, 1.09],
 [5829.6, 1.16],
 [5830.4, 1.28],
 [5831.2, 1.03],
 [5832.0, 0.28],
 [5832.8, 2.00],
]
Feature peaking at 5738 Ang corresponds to H-beta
